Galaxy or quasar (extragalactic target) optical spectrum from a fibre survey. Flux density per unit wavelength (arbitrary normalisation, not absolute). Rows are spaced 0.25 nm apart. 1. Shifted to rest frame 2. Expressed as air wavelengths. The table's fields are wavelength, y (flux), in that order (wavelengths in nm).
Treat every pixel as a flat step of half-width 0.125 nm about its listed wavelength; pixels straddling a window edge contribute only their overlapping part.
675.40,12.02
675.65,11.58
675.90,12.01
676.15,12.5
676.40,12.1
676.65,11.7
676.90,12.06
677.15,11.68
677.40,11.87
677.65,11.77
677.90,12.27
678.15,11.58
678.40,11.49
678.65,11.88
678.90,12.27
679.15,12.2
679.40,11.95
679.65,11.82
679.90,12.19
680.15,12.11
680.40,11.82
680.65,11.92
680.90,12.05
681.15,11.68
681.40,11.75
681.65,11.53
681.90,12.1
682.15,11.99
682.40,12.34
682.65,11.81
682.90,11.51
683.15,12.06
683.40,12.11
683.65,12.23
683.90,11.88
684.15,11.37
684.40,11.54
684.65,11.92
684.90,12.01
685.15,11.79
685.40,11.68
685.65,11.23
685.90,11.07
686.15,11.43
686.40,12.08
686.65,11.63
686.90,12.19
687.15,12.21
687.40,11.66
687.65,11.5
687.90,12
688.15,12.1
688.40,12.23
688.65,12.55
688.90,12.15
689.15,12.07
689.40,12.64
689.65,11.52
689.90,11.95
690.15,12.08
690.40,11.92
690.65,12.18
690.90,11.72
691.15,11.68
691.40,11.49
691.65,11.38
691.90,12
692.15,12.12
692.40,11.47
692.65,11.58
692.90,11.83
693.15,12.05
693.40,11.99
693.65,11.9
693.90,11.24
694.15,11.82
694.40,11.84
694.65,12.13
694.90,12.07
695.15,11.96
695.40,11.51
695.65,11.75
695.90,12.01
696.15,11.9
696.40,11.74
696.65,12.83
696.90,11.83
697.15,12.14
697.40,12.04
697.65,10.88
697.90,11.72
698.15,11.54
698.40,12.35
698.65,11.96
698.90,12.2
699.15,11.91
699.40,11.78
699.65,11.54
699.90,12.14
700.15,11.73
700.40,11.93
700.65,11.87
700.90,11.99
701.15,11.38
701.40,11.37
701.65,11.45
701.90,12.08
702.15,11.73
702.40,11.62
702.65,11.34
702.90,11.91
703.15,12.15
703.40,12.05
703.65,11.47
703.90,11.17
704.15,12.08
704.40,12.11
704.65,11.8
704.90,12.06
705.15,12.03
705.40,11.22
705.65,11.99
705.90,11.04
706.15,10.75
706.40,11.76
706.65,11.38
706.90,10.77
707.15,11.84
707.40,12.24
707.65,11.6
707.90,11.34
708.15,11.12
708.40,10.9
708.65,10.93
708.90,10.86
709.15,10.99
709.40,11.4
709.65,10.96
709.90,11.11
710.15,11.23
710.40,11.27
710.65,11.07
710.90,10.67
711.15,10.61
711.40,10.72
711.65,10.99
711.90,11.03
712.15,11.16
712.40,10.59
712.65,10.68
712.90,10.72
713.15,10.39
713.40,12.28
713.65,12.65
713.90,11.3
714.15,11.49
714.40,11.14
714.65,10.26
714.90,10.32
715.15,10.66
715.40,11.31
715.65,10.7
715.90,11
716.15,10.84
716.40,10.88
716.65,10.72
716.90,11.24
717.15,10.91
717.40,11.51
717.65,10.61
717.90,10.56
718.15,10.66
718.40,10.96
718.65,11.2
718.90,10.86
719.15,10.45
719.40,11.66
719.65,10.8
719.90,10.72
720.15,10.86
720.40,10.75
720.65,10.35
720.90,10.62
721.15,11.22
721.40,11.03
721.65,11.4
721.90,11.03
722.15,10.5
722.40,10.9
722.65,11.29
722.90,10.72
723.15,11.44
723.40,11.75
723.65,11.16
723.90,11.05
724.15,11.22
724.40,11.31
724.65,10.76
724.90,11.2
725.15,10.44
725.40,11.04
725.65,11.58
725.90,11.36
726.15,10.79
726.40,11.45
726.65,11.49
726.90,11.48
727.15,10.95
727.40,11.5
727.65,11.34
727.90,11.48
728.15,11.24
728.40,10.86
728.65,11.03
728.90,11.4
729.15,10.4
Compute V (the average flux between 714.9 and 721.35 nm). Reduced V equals 10.9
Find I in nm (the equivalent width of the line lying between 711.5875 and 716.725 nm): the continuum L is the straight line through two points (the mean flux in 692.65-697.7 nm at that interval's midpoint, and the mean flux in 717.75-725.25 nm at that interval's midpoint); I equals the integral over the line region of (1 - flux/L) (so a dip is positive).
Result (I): 0.097 nm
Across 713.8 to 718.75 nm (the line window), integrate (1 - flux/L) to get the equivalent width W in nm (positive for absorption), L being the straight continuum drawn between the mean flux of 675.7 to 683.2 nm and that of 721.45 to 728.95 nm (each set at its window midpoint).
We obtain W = 0.18 nm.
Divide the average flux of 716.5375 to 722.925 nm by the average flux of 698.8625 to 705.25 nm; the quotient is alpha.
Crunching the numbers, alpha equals 0.92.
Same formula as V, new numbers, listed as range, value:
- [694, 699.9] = 11.9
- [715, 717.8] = 10.9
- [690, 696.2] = 11.8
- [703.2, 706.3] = 11.7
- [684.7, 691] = 11.9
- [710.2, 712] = 10.9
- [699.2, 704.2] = 11.7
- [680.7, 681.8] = 11.8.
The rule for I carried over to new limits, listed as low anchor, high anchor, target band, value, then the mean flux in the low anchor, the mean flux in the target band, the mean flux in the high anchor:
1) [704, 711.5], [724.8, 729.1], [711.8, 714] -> 0.02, 11.3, 11.2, 11.2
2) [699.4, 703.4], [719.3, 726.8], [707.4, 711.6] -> 0.15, 11.8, 11.1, 11.1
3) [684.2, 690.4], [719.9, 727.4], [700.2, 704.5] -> -0.07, 11.9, 11.7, 11.1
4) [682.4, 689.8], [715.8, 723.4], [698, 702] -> -0.12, 11.9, 11.8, 10.9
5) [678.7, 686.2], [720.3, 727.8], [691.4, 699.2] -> -0.16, 11.8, 11.9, 11.1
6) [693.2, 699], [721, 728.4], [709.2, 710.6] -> 0.04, 11.9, 11.2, 11.2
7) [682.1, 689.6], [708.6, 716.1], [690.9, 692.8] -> 0.00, 11.9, 11.7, 11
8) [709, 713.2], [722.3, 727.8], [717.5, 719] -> 0.03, 10.9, 10.8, 11.2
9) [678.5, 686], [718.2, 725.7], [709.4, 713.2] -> 0.11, 11.9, 10.9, 11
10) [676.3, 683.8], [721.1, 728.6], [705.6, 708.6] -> 0.03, 11.9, 11.4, 11.2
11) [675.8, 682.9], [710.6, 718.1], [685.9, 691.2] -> -0.13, 11.9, 12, 11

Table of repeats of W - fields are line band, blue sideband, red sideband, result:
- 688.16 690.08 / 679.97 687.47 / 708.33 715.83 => -0.08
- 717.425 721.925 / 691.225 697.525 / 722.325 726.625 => 0.15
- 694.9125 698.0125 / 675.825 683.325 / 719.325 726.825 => -0.07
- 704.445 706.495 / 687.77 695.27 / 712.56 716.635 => -0.04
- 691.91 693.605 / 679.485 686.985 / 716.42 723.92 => -0.04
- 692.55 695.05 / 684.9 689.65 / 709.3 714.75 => -0.04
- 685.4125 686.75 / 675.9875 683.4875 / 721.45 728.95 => 0.04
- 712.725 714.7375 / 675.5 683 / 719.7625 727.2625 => -0.01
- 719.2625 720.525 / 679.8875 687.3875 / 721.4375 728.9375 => 0.03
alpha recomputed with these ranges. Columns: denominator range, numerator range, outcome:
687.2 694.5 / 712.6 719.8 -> 0.92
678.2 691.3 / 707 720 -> 0.93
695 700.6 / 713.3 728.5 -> 0.93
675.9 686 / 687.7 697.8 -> 1.00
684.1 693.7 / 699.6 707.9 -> 0.99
